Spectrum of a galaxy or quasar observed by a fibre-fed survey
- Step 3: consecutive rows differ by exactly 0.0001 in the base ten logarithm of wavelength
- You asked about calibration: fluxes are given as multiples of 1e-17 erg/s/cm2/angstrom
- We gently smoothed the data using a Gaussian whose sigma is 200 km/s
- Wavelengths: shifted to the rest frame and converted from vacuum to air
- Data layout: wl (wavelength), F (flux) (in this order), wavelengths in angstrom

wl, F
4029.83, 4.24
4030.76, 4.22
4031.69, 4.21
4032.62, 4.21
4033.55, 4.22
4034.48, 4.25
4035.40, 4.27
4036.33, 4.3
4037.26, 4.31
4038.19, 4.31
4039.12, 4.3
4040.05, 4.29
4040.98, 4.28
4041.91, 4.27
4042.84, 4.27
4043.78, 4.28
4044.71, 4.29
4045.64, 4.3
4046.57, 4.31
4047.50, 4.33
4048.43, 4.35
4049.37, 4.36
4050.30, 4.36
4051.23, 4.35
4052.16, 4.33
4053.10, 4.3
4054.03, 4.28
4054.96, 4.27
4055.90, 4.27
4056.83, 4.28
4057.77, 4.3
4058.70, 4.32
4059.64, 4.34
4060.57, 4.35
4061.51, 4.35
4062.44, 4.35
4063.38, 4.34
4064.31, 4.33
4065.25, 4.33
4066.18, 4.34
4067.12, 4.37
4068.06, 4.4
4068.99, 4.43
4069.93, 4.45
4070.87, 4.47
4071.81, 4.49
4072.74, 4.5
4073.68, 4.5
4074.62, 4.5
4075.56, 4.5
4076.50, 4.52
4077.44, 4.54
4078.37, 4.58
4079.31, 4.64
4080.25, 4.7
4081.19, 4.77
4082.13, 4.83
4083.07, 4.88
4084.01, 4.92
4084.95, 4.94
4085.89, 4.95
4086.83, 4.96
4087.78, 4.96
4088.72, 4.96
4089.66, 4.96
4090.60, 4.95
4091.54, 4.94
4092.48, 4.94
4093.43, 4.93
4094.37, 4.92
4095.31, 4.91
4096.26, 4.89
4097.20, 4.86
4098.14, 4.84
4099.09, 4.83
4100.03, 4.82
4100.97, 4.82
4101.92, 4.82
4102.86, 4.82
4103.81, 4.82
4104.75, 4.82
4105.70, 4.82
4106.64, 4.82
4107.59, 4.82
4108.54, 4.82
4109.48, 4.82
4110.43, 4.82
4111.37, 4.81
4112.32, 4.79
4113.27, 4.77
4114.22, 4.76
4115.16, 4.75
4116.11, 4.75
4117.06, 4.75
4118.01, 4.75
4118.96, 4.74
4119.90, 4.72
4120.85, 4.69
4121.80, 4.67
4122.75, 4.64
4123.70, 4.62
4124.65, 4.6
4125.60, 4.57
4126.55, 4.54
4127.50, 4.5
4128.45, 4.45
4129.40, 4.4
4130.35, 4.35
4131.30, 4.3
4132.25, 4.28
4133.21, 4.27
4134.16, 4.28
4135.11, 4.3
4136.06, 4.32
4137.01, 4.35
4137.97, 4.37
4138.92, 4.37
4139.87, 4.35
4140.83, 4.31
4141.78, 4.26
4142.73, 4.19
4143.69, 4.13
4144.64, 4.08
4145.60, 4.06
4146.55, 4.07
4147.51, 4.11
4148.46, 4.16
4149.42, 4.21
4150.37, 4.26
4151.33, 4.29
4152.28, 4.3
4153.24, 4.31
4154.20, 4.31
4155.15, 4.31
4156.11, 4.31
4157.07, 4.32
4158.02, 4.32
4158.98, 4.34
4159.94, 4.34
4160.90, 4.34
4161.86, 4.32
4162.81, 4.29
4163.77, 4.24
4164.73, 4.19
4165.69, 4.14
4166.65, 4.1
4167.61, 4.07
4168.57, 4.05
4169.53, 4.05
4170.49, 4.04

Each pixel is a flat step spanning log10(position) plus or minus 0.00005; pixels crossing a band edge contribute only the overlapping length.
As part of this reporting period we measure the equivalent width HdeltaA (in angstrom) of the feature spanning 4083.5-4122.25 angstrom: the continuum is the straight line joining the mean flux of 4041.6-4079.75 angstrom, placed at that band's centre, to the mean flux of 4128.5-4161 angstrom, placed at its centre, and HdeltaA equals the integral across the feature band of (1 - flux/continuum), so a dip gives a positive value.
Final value -4.6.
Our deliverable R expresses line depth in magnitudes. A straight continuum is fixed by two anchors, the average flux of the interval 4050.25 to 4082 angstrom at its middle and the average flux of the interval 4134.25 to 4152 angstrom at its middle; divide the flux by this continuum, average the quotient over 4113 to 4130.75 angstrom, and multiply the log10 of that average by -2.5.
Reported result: -0.08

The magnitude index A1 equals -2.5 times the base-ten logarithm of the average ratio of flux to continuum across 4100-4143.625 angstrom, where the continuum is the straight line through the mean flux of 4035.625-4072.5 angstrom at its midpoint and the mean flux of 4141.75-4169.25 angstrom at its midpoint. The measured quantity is -0.08 mag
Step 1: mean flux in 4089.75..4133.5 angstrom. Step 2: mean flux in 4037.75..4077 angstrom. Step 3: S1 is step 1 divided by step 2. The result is 1.09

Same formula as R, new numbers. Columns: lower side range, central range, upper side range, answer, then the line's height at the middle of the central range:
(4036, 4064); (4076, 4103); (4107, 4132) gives -0.077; 4.51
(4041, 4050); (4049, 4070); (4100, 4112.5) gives 0.021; 4.42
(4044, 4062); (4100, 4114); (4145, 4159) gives -0.128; 4.28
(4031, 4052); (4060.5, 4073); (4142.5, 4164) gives -0.028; 4.28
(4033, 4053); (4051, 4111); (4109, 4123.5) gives -0.026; 4.53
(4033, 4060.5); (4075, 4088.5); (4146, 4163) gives -0.114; 4.29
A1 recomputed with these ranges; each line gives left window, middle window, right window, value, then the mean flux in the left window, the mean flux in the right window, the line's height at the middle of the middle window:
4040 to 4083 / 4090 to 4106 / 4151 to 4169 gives -0.12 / 4.4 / 4.26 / 4.35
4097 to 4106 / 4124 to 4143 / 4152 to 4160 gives 0.04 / 4.83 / 4.31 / 4.53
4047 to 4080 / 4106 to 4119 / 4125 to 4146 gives -0.10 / 4.39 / 4.32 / 4.34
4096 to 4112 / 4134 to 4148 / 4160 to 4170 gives 0.05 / 4.83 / 4.19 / 4.44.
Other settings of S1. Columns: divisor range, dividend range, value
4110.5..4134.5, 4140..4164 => 0.92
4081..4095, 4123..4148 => 0.88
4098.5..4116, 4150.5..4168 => 0.89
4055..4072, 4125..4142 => 1.00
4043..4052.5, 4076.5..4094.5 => 1.12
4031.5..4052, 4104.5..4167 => 1.03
